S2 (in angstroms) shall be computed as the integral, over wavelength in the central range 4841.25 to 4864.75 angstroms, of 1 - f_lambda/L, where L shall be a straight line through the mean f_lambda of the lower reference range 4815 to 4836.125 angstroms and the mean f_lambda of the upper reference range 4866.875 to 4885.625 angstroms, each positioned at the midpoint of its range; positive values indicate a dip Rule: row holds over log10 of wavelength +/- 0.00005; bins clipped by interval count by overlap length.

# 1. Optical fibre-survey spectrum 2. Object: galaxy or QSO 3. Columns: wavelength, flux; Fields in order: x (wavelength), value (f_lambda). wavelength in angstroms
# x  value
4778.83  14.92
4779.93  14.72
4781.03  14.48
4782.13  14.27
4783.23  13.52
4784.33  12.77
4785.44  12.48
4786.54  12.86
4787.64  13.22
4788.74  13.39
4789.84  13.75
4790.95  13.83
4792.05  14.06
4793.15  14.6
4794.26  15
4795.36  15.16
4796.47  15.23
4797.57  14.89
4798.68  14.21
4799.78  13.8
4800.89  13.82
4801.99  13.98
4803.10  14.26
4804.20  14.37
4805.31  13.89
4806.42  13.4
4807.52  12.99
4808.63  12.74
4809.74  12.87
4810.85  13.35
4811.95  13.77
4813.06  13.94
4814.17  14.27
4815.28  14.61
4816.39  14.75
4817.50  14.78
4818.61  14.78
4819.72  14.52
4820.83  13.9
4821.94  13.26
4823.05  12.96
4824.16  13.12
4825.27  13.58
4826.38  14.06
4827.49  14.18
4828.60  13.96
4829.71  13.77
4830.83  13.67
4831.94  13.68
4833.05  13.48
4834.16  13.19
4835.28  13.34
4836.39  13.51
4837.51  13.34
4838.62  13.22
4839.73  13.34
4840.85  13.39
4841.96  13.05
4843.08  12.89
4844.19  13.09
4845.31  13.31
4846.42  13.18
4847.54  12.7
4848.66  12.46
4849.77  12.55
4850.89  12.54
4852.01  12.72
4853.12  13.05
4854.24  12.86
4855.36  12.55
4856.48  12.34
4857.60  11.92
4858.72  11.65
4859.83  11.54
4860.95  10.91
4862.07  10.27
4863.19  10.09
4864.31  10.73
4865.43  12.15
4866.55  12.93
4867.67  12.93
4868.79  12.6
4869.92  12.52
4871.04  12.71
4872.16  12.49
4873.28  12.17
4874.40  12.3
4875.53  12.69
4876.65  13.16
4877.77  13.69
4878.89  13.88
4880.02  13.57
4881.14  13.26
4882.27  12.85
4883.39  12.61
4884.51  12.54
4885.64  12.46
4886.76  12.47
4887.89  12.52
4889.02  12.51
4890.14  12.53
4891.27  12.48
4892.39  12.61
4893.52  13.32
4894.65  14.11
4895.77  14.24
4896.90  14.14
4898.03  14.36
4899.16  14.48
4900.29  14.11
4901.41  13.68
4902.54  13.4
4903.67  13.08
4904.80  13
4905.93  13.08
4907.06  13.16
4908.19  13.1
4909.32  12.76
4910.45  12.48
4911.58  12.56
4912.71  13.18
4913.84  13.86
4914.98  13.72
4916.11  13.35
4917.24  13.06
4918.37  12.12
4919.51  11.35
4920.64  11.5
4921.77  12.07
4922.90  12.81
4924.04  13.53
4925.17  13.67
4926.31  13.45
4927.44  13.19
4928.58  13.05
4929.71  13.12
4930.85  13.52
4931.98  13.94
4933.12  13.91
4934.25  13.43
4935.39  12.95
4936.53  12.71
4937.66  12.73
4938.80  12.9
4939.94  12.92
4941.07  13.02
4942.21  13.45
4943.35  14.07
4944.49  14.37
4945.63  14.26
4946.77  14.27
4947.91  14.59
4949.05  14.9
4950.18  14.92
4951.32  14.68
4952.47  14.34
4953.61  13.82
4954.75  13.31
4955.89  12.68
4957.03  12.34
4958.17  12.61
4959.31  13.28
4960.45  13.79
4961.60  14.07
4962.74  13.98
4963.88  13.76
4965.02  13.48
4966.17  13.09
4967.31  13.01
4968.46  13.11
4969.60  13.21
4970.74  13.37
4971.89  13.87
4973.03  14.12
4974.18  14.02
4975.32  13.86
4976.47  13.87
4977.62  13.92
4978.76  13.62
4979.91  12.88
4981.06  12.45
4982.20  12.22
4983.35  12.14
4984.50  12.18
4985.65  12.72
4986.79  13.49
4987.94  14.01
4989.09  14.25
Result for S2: 1.9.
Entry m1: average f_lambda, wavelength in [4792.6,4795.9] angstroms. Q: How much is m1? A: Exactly 14.9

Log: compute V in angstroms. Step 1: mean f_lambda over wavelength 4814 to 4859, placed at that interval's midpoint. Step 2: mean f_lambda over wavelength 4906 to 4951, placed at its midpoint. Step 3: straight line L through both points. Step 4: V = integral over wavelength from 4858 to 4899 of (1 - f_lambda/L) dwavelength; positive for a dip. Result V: 2.1 angstroms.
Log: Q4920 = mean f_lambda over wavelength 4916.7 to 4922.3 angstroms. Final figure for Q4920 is 12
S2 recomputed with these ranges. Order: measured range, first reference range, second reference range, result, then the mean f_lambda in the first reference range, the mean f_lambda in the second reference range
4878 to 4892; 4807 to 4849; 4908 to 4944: 0.5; 13.6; 13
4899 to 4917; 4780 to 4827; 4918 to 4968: 0.3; 13.9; 13.4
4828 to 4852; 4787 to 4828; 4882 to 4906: 0.8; 14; 13.2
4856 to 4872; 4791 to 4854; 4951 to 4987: 2.1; 13.7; 13.3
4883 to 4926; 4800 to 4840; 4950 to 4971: 1.7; 13.7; 13.5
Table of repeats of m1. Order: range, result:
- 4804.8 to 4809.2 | 13.2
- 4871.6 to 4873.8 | 12.3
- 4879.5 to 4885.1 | 13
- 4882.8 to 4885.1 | 12.6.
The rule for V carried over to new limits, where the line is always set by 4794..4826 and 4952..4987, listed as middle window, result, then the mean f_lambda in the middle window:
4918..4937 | 0.73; 13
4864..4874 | 0.98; 12.4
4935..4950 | -0.27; 13.7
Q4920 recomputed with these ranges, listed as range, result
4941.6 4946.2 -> 14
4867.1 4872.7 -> 12.6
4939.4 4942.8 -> 13.2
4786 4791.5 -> 13.4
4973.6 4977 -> 13.9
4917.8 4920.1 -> 11.7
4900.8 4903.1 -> 13.6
